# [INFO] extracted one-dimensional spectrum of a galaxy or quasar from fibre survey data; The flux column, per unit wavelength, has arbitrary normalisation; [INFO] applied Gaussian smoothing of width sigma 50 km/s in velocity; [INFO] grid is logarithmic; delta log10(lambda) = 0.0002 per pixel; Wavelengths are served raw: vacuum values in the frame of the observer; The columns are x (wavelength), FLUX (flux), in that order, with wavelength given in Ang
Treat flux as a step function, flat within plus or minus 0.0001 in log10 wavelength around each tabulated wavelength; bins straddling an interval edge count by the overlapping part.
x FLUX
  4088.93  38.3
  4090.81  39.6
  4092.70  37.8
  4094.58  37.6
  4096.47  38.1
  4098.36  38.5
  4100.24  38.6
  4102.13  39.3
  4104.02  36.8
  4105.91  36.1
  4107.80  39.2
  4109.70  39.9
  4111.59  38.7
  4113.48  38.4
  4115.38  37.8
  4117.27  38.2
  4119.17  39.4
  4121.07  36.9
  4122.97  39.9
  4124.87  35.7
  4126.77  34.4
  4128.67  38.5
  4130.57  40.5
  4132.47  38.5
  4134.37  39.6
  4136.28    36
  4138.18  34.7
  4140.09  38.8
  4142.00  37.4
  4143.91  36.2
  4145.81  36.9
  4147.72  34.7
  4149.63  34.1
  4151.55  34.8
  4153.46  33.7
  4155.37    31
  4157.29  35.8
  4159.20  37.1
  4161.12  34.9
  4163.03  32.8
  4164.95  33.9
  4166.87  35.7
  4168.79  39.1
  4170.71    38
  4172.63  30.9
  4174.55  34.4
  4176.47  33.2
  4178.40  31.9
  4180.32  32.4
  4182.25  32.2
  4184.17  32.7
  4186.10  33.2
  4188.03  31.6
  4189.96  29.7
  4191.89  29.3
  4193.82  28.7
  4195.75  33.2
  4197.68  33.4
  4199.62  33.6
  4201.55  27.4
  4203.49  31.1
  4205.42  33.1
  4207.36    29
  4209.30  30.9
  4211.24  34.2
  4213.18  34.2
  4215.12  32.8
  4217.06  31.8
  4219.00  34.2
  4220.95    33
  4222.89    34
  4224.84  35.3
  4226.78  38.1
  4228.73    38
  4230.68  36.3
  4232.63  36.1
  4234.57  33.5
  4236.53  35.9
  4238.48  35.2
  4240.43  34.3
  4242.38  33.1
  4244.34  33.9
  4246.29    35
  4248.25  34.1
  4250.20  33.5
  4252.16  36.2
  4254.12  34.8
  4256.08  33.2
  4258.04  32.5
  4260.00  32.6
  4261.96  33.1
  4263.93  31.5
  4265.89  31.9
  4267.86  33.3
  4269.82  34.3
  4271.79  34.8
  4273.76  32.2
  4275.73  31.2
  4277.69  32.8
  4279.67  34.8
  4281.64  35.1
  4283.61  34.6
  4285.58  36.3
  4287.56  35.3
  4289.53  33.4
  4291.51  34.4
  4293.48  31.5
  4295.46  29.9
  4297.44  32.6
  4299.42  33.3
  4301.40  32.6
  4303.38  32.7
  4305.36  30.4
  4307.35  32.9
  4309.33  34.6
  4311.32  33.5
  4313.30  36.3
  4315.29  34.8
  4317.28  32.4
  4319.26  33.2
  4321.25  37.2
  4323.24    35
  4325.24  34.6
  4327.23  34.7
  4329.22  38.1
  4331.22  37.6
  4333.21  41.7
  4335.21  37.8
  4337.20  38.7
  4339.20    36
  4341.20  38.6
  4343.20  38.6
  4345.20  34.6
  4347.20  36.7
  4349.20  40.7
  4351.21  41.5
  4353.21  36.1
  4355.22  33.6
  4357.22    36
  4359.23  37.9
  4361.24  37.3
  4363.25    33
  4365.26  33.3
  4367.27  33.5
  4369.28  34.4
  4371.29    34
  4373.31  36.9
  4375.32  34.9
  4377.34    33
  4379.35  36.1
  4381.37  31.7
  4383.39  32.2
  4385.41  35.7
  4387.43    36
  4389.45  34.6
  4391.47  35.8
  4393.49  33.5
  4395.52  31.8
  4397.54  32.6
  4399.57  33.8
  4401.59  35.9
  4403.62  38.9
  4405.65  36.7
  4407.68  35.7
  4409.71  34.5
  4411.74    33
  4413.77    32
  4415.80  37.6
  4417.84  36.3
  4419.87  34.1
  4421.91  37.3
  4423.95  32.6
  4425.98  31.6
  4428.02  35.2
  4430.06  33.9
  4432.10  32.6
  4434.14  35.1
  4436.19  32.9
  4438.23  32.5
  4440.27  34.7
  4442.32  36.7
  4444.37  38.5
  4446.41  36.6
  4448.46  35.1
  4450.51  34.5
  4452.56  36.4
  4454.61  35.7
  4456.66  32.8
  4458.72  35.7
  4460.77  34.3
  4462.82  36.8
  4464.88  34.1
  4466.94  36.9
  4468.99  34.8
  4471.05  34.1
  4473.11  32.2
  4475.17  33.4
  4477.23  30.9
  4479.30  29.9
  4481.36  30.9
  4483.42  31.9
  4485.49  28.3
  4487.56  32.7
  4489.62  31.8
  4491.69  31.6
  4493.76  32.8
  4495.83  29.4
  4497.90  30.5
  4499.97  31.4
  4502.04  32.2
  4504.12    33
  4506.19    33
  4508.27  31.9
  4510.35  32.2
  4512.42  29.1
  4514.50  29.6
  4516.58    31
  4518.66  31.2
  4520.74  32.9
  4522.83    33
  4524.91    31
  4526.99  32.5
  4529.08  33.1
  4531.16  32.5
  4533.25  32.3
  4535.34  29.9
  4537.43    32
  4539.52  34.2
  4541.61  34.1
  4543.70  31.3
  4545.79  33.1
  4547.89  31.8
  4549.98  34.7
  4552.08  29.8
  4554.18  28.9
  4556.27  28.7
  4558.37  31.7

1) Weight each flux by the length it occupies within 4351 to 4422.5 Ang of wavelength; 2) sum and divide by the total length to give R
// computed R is 34.9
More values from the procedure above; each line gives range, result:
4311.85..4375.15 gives 36.2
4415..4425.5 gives 35.3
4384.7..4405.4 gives 34.9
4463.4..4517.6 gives 31.9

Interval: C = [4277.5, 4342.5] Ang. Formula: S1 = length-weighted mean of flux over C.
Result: 34.8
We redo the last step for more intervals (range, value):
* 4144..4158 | 34.5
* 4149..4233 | 33.4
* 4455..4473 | 34.8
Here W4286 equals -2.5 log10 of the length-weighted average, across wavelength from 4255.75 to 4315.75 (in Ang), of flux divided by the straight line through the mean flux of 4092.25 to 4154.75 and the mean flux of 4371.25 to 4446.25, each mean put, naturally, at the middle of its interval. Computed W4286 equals 0.08 mag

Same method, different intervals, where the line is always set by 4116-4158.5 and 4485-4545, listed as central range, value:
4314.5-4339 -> -0.07 mag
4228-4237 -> -0.01 mag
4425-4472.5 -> -0.07 mag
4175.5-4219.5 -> 0.13 mag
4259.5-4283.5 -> 0.05 mag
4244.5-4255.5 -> 0.02 mag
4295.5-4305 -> 0.07 mag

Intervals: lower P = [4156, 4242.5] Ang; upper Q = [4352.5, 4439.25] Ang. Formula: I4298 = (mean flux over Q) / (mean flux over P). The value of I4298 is 1.0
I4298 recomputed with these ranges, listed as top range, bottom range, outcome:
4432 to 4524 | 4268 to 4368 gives 0.94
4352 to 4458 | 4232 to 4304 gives 1.03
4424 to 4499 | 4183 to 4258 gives 1.01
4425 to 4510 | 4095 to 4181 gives 0.91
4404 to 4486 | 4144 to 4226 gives 1.03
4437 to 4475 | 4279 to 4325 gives 1.04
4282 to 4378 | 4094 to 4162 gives 0.95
